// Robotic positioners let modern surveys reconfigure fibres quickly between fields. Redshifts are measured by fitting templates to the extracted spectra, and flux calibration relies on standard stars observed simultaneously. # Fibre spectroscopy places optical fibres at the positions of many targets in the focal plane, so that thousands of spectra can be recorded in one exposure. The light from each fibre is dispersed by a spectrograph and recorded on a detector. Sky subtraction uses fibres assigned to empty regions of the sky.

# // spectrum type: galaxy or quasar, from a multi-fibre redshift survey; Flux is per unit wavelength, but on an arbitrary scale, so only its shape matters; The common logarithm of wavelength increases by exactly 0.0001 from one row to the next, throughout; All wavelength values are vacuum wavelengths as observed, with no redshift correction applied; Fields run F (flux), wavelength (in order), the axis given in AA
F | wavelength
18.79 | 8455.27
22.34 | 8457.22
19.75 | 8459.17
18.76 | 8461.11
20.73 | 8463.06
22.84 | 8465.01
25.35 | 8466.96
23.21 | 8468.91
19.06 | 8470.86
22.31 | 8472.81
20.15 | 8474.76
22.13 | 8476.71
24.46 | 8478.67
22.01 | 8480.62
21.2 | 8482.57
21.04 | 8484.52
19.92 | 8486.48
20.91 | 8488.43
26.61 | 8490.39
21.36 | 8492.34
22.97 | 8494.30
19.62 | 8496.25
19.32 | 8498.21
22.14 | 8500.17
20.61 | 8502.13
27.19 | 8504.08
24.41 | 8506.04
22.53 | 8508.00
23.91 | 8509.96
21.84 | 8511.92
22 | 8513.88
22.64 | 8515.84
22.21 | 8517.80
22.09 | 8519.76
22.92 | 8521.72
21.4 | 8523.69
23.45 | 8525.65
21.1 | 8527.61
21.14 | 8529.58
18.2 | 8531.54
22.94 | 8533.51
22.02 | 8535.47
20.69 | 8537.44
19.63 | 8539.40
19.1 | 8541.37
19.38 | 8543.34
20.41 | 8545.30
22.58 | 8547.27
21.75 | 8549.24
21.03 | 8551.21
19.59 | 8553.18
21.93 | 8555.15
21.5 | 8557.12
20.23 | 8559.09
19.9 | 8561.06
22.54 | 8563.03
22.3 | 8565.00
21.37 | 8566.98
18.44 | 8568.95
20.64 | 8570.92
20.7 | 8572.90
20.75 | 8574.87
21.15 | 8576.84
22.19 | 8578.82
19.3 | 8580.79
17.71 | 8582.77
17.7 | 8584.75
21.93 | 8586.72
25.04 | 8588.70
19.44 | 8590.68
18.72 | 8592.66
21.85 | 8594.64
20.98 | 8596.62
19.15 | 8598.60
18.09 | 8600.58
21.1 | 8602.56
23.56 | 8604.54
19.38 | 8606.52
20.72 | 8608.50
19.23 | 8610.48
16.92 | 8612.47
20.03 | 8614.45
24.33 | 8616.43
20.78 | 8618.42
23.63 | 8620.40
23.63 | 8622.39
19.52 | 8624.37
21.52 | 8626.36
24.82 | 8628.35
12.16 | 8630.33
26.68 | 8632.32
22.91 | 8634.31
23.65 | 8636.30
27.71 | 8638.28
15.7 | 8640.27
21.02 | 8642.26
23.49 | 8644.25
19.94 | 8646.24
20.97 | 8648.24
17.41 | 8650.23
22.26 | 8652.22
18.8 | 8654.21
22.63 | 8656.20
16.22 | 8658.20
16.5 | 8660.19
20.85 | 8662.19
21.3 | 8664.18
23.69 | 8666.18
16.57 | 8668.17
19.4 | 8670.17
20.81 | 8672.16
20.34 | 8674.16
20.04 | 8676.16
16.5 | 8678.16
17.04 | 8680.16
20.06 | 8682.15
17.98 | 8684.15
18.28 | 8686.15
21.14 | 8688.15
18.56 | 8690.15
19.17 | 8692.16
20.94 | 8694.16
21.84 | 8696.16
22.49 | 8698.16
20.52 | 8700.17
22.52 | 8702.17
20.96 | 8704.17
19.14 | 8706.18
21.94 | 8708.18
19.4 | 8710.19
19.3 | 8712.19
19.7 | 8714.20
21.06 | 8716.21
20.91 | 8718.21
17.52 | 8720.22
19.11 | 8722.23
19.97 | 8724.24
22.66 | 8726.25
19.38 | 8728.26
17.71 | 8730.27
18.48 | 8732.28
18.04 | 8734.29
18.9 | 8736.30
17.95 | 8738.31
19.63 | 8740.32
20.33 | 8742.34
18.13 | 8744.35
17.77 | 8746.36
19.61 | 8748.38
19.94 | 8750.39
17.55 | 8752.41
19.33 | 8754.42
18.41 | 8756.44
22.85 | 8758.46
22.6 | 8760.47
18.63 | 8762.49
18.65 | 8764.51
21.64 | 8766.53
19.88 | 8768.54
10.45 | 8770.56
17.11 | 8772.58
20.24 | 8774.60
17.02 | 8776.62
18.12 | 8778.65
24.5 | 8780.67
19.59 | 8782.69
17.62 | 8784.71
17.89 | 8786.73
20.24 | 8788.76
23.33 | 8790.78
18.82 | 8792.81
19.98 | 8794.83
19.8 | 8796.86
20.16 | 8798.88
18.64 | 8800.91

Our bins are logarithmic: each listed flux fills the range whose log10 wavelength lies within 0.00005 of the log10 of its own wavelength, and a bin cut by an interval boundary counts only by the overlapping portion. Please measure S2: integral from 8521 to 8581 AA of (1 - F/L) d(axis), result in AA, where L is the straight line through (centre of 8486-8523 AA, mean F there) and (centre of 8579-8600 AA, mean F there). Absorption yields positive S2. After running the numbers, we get 0.60 AA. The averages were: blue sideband 22.4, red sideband 20.2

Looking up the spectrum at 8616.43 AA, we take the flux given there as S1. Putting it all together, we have 24.33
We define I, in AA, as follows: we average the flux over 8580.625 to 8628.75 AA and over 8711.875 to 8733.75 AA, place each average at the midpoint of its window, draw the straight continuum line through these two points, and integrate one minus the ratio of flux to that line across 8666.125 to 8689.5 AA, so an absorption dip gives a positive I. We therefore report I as 1.0 AA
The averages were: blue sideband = 20.7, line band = 19.1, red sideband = 19.6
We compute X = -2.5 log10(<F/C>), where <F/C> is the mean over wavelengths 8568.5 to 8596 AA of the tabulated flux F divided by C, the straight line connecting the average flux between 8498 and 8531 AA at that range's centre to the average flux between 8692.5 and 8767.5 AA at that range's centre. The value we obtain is 0.06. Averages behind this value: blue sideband 22.4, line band 20.4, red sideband 19.9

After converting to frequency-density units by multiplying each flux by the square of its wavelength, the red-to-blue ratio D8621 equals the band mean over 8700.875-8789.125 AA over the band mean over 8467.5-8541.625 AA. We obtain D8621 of 0.94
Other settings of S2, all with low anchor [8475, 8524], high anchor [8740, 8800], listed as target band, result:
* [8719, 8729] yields 0.0 AA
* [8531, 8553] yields 1.1 AA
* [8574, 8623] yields 1.2 AA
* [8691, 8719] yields -0.9 AA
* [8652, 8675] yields 0.7 AA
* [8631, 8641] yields -1.1 AA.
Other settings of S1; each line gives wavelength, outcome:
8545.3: 20.41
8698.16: 22.49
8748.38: 19.61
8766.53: 21.64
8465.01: 22.84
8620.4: 23.63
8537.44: 20.69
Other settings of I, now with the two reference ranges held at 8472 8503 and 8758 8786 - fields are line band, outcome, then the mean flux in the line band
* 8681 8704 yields -0.6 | 20.3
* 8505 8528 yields -1.3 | 22.6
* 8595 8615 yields 0.6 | 20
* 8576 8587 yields 0.5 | 19.9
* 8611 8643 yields -1.7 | 21.5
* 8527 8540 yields 0.3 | 20.8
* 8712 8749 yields 0.4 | 19.3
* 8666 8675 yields 0.1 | 19.9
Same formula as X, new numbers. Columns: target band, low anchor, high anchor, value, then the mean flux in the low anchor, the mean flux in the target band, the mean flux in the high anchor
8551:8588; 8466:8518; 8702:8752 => 0.039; 22.3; 20.6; 19.5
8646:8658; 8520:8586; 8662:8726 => 0.008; 20.8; 20.1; 20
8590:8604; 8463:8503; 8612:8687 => 0.045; 21.8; 20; 20.5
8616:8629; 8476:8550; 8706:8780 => -0.095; 21.8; 22.5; 19.2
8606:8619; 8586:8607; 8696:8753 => 0.027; 20.9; 20.2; 19.7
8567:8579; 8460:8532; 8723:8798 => 0.032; 22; 20.6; 19.3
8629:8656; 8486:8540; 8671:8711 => -0.028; 22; 21.1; 20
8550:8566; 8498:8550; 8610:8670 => 0.019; 21.8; 21.1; 20.8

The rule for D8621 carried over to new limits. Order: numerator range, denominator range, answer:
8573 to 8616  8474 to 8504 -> 0.95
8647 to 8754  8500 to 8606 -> 0.96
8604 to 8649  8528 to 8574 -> 1.05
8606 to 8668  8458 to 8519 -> 0.98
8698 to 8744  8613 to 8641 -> 0.92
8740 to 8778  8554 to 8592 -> 0.95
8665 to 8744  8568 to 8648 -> 0.96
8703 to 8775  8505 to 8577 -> 0.95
